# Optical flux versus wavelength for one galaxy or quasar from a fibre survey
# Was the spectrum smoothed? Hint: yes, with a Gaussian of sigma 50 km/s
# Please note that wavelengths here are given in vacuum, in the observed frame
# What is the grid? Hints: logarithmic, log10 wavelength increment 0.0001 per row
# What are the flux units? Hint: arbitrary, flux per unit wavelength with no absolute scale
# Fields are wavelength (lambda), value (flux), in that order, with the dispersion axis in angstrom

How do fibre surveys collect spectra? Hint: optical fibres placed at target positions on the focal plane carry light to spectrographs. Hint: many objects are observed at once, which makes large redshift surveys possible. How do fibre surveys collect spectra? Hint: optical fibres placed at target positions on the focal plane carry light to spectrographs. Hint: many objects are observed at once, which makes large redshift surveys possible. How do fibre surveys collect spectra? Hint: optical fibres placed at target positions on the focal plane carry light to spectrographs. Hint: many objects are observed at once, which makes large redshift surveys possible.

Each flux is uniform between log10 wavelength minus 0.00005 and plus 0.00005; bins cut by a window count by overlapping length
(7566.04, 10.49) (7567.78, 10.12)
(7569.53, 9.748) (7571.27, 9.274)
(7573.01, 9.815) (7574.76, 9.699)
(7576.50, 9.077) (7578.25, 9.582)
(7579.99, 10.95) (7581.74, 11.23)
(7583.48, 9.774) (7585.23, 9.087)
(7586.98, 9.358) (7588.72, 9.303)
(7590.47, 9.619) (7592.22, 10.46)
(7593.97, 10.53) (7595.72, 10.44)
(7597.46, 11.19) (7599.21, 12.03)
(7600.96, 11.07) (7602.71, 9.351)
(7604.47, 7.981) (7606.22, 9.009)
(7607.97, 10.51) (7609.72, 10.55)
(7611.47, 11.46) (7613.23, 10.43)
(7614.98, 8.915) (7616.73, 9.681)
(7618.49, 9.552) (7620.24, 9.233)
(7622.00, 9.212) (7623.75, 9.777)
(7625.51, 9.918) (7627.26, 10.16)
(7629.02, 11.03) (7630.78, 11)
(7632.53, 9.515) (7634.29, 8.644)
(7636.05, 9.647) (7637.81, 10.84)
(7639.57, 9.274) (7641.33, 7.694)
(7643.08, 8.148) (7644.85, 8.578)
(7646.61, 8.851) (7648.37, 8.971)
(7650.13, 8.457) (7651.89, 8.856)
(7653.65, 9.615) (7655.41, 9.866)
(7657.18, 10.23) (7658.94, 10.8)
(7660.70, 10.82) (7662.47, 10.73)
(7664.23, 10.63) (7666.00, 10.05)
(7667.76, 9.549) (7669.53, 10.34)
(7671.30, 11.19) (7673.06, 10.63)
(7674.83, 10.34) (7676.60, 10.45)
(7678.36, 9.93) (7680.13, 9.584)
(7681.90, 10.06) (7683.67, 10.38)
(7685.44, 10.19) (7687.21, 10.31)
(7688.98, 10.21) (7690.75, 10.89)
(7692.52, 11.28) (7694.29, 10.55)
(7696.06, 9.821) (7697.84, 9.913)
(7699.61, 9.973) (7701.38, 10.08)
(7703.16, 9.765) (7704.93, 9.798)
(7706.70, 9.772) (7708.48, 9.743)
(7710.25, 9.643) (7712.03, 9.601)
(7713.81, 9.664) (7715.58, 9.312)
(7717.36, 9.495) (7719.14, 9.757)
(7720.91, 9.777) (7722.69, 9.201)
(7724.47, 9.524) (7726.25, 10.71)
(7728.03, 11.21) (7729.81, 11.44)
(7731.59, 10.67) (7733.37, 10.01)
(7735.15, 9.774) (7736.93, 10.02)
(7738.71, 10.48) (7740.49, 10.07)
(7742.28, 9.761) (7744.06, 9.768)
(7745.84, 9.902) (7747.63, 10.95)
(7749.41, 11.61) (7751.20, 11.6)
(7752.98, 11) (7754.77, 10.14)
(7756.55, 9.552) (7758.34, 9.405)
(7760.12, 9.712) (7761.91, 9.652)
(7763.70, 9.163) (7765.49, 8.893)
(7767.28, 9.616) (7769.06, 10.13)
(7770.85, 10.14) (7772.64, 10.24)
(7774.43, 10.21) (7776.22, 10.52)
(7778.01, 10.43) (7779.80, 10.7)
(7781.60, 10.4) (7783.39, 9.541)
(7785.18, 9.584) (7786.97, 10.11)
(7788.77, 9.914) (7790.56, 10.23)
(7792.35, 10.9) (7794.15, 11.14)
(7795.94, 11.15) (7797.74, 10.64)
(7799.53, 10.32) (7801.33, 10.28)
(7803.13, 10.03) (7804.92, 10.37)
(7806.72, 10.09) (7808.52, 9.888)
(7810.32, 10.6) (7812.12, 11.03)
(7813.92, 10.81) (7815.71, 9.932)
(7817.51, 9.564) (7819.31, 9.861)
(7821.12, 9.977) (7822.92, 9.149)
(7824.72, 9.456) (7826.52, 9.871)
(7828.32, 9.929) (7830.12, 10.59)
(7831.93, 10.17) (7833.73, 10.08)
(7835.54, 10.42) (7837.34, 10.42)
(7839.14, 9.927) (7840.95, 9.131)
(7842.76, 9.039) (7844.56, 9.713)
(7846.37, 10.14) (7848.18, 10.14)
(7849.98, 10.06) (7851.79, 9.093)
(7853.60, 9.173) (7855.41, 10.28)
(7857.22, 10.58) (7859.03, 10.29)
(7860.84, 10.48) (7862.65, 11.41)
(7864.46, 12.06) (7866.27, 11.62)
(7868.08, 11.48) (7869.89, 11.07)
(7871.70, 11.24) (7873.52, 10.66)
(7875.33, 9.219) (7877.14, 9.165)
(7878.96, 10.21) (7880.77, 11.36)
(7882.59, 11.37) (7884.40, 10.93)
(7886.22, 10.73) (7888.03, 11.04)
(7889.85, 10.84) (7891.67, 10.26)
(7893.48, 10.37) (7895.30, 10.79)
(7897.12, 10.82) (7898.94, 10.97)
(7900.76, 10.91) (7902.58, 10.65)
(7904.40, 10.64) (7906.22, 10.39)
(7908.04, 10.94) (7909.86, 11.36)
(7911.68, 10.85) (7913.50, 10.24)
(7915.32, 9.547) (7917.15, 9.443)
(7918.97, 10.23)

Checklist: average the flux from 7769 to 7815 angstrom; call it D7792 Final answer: 10.4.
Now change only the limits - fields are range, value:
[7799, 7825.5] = 10.1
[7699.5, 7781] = 10.1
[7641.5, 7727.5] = 9.91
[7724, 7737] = 10.5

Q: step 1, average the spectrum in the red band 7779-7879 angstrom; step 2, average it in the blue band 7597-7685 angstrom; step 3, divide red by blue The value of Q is 1.04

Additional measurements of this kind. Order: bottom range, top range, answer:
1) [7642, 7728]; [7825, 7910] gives 1.05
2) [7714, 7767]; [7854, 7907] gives 1.07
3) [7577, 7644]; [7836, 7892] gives 1.05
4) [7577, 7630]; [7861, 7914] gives 1.08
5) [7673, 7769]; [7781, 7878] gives 1.01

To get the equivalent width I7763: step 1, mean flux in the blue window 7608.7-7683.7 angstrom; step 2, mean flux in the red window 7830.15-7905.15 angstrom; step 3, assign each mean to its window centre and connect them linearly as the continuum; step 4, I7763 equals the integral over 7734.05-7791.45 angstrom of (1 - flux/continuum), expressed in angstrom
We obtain 0.4 angstrom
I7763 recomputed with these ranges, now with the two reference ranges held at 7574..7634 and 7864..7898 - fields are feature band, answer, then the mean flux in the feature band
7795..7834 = 1.56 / 10.2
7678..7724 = 1.49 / 9.95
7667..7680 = -0.14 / 10.3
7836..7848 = 1.01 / 9.78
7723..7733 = -0.22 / 10.6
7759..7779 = 1.13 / 9.88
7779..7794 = 0.43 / 10.2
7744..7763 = 0.21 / 10.3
